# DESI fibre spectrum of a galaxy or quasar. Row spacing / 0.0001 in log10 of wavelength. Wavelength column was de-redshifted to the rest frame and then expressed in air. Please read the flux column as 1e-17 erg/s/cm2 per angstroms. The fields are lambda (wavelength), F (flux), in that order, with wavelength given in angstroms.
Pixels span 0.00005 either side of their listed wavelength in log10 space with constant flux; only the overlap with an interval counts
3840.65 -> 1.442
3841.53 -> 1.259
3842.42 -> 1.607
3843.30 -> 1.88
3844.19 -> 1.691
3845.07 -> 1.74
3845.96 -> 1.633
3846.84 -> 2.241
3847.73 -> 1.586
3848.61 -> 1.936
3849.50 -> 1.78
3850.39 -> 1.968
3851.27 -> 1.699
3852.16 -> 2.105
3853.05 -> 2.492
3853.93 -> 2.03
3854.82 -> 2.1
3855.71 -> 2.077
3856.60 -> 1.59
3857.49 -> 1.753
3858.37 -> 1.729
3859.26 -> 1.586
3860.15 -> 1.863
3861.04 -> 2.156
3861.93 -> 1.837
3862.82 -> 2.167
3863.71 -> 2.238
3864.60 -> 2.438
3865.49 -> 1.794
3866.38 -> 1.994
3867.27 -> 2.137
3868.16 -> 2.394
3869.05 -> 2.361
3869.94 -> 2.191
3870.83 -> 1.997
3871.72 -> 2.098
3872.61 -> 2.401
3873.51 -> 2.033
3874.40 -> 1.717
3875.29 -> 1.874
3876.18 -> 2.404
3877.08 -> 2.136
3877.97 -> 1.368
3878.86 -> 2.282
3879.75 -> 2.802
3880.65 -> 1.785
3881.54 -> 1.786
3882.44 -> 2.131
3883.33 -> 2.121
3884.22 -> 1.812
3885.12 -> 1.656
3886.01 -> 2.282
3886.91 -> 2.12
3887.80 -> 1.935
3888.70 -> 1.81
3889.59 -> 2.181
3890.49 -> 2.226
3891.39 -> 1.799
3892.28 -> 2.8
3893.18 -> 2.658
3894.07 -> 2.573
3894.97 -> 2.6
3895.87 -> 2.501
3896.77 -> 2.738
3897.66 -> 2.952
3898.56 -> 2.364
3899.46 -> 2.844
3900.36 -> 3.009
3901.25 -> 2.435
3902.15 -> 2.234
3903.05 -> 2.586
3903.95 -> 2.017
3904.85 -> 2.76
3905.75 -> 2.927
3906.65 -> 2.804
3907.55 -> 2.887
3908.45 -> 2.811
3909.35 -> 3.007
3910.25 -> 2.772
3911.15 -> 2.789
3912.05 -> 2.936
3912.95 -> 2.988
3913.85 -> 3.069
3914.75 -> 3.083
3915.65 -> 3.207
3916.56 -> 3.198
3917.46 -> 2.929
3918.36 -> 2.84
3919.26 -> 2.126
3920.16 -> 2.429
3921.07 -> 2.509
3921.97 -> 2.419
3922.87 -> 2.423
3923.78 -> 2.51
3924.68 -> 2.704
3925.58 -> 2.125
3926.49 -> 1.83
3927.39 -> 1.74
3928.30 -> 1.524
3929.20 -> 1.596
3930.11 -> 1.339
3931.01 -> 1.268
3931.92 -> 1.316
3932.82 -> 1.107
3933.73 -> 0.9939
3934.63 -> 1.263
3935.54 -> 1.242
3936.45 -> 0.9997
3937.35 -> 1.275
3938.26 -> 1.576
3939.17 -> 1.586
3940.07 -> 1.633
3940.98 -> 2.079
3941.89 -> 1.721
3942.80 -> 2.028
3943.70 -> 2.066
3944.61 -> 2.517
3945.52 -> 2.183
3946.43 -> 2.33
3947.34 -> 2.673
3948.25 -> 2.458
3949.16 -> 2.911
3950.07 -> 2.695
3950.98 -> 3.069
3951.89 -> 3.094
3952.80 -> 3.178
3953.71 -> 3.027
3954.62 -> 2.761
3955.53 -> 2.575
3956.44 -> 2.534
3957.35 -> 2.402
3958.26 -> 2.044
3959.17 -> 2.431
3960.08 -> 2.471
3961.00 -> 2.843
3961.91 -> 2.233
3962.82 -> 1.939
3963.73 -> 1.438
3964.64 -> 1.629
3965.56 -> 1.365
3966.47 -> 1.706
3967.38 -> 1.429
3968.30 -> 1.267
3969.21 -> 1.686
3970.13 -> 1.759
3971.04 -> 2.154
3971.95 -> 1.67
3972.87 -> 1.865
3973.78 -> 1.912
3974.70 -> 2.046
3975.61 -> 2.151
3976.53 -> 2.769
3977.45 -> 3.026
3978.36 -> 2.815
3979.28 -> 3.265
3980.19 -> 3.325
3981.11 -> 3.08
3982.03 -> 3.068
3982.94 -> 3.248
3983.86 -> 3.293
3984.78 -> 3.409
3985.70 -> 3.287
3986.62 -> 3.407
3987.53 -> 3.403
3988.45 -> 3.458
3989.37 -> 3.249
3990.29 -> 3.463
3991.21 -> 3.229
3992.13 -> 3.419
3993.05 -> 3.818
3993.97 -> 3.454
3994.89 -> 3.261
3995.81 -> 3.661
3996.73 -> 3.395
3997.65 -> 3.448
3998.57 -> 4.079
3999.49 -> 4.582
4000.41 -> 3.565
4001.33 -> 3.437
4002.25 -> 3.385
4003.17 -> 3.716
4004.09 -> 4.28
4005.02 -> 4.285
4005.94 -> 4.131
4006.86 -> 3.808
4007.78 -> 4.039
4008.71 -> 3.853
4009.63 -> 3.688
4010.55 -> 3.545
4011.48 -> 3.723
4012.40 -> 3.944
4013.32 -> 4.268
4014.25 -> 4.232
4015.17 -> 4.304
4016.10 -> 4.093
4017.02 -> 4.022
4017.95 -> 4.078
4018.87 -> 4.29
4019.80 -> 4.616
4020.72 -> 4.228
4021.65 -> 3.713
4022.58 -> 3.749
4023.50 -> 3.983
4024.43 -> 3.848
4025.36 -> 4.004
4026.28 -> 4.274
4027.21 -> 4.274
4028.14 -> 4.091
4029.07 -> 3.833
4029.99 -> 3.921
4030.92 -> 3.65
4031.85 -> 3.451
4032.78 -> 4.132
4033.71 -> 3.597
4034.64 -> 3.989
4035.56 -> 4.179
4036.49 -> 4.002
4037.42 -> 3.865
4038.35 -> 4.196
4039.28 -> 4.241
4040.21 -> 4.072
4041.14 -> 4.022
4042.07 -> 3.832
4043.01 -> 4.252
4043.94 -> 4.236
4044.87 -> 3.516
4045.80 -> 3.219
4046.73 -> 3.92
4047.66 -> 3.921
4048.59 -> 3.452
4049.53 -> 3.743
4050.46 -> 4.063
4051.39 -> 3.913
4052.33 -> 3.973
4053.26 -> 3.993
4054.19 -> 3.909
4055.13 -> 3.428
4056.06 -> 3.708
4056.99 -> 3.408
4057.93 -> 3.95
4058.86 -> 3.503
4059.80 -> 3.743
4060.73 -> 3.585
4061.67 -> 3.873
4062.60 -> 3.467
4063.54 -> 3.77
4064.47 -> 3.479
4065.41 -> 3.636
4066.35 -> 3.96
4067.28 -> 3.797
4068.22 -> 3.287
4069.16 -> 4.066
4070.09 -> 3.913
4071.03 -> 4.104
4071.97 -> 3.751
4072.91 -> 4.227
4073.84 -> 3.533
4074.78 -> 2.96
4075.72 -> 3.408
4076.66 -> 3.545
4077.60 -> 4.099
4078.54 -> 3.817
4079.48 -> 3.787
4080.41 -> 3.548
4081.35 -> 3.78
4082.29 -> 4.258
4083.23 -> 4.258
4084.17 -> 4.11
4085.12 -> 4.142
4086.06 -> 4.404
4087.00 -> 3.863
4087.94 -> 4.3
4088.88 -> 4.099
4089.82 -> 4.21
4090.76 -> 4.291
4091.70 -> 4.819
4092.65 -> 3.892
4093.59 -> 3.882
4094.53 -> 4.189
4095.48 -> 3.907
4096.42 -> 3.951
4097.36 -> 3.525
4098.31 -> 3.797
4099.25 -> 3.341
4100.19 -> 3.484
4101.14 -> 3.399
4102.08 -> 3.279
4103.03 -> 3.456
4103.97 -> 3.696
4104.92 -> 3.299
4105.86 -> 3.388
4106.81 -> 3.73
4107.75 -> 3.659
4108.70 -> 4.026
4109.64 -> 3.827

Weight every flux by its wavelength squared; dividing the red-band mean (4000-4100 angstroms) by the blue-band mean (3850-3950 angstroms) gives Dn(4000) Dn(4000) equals 1.91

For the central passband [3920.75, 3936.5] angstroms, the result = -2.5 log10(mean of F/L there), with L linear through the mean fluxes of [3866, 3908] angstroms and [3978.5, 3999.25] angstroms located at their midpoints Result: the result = 0.50 mag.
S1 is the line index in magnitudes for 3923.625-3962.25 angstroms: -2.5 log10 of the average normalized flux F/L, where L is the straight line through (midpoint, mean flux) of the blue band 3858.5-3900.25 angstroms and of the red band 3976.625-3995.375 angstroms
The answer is 0.340 mag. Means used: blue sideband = 2.18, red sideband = 3.29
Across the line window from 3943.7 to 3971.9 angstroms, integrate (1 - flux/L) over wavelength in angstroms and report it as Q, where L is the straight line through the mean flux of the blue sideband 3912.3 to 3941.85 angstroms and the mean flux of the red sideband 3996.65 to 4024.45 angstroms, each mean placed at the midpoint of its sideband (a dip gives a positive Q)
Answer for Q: 4.4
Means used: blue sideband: 2.03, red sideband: 3.96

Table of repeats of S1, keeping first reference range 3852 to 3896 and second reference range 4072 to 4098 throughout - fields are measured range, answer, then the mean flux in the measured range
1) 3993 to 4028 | -0.190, 3.93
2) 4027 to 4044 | -0.135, 3.98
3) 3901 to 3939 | 0.106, 2.24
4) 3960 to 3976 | 0.496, 1.85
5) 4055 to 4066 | 0.028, 3.64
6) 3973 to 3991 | 0.012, 3.02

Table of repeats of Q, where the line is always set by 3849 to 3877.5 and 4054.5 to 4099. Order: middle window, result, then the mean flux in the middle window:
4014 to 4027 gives -2.8 angstroms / 4.1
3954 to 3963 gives 1.2 angstroms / 2.45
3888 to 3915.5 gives -3.2 angstroms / 2.64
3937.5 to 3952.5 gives 2.5 angstroms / 2.28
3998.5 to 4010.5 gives -2.4 angstroms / 3.9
